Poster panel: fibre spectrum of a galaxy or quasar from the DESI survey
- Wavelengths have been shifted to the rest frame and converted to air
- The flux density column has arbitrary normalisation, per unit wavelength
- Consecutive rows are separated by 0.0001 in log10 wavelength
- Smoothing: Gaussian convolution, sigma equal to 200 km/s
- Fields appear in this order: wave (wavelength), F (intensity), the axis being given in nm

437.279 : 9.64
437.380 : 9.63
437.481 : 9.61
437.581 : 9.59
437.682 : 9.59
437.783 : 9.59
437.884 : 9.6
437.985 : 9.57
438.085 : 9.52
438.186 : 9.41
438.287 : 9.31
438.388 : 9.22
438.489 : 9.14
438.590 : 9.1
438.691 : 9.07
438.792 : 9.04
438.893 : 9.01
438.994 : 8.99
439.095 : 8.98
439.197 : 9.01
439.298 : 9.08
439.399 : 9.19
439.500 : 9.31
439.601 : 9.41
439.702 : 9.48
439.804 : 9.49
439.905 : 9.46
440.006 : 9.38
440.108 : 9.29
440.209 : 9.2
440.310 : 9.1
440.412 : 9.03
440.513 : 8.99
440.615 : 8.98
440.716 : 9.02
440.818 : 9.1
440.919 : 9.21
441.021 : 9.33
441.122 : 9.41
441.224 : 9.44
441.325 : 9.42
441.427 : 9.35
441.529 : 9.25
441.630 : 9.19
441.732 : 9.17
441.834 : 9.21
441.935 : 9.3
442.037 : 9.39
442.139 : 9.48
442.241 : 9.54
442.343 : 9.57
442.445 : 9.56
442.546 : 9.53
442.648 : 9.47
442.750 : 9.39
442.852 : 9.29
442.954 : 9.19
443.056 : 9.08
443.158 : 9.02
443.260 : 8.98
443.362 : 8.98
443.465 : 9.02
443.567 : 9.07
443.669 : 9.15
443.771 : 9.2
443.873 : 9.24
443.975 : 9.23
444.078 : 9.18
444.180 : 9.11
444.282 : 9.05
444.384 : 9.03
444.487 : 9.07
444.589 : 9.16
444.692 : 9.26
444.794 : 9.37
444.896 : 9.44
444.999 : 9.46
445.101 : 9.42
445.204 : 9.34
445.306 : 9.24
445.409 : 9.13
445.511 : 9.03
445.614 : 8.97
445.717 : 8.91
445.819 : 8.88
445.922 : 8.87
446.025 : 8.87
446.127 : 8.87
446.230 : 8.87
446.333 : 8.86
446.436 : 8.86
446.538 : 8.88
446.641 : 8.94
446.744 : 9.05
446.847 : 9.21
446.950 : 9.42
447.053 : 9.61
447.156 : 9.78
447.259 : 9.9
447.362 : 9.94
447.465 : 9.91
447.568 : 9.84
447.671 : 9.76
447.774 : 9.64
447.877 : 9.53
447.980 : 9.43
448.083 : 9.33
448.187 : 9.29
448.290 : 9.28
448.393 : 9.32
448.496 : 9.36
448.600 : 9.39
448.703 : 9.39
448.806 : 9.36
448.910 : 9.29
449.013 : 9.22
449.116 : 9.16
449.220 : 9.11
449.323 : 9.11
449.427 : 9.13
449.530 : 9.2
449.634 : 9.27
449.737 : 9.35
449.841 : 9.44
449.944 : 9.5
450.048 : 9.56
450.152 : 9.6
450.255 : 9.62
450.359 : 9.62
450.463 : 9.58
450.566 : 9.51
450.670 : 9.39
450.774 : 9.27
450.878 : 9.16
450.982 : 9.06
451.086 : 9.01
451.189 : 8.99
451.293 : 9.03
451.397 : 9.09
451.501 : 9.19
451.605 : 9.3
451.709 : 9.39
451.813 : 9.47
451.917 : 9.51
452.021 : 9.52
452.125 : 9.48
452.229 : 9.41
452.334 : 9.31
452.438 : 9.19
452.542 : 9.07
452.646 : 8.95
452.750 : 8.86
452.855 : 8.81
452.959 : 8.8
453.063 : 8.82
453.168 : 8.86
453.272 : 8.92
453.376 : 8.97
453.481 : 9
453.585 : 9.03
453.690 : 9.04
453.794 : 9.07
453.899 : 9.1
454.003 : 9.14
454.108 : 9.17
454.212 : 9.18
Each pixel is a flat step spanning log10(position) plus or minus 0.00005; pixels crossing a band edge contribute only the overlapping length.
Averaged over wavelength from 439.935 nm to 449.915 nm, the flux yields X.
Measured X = 9.26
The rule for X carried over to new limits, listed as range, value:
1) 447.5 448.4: 9.51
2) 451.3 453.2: 9.16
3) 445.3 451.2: 9.3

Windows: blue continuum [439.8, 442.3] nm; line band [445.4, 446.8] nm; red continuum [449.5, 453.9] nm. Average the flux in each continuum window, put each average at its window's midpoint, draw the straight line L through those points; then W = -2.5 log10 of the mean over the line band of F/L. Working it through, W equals 0.038 mag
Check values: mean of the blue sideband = 9.27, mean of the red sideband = 9.22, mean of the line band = 8.92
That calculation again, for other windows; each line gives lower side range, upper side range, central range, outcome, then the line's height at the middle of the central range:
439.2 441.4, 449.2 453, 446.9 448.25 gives -0.043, 9.26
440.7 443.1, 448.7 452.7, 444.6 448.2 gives 0.004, 9.32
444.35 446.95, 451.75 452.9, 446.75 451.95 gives -0.026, 9.17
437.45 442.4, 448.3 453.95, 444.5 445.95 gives 0.009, 9.26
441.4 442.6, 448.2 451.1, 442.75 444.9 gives 0.026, 9.37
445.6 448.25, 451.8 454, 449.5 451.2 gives -0.023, 9.18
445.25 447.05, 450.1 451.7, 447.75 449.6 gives -0.016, 9.16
